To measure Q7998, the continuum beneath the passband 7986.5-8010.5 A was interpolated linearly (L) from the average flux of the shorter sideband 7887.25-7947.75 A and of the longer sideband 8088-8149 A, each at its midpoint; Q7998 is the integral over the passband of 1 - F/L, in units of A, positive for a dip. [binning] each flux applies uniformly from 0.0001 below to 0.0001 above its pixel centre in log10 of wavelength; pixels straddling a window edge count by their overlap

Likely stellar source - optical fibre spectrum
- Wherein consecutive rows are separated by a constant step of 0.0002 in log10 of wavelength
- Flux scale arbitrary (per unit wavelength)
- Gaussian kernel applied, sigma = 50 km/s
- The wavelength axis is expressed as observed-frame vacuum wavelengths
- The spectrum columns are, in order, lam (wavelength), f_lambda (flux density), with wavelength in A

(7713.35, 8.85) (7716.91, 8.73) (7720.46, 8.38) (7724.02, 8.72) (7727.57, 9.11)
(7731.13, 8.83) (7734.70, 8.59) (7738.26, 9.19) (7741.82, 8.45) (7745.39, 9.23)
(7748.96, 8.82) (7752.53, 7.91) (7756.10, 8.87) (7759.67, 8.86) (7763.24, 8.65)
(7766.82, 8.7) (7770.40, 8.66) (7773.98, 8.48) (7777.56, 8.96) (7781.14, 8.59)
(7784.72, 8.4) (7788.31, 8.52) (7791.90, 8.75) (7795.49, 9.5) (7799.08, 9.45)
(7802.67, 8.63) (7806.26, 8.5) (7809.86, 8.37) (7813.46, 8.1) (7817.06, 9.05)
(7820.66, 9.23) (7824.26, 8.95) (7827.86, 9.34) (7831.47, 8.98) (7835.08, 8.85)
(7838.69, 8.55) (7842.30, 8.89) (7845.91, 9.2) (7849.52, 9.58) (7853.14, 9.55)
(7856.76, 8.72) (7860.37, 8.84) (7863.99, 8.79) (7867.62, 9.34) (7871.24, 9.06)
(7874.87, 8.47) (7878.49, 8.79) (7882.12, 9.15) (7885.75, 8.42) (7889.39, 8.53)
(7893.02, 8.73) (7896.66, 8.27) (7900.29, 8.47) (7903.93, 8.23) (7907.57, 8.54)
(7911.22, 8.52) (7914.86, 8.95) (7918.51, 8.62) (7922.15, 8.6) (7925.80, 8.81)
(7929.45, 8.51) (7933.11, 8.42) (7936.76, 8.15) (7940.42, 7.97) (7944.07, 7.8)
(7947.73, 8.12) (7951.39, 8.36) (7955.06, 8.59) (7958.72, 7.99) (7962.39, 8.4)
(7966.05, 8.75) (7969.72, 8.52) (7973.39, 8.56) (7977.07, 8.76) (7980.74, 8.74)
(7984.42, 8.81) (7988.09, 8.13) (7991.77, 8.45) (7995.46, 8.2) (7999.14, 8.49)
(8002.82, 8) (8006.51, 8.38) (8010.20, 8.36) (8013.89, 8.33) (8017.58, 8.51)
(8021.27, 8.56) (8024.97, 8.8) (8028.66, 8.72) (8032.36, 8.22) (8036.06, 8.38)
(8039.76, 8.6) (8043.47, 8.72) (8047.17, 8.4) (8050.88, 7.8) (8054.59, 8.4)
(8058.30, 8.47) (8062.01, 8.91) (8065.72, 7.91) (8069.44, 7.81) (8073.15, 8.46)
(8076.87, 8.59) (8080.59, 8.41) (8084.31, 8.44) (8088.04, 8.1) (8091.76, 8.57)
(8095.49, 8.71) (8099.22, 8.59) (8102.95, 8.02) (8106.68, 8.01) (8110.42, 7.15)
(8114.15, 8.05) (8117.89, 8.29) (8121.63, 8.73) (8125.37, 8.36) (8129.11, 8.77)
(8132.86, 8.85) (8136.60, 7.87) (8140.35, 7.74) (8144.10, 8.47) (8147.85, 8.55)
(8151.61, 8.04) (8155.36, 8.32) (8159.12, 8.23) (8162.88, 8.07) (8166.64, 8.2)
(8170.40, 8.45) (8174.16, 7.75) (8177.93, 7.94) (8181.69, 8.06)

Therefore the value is 0.3 A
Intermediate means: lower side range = 8.43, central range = 8.28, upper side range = 8.29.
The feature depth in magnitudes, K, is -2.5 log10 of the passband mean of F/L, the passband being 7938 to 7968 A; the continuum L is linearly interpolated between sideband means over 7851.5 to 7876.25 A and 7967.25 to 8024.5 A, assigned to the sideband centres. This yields 0.049 mag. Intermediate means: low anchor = 8.97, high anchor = 8.46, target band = 8.25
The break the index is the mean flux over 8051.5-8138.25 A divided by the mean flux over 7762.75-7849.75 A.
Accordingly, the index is 0.94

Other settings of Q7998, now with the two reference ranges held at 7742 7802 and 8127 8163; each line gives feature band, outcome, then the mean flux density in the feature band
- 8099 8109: 0.3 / 8.09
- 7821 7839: -0.6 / 8.99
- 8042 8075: 0.4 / 8.32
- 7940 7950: 0.7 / 7.99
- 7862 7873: -0.5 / 9.06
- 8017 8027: -0.2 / 8.64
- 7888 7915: 0.3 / 8.5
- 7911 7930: -0.3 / 8.69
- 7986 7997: 0.3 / 8.27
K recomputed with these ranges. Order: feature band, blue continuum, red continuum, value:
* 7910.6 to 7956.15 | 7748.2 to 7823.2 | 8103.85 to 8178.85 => 0.01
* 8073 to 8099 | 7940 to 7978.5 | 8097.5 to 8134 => -0.02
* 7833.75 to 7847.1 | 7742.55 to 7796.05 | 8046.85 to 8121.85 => -0.03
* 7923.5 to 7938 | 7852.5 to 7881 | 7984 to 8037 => 0.03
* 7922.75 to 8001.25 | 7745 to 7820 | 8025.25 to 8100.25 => 0.01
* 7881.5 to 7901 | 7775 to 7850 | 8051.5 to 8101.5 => 0.02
